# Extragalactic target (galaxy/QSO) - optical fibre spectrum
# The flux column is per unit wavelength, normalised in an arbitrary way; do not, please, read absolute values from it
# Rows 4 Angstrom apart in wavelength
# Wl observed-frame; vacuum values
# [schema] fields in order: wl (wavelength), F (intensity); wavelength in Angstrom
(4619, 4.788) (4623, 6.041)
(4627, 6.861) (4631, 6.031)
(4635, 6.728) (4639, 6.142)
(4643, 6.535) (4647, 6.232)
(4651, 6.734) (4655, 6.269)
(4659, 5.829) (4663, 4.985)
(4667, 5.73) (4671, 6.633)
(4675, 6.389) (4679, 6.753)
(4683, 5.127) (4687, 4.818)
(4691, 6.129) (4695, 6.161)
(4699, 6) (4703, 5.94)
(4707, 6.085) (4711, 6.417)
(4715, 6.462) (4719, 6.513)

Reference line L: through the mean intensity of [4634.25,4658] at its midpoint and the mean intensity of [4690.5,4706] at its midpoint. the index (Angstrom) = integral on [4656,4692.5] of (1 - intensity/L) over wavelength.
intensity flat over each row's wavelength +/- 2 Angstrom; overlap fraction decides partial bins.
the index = 2.2 Angstrom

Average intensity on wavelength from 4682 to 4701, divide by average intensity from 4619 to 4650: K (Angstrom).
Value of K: 0.9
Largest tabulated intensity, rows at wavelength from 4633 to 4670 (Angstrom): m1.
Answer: 6.734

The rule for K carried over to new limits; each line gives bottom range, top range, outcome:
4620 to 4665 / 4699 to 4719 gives 1.01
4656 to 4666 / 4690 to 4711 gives 1.10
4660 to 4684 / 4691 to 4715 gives 1.03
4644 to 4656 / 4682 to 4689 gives 0.77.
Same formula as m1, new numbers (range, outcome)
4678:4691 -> 6.753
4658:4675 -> 6.633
